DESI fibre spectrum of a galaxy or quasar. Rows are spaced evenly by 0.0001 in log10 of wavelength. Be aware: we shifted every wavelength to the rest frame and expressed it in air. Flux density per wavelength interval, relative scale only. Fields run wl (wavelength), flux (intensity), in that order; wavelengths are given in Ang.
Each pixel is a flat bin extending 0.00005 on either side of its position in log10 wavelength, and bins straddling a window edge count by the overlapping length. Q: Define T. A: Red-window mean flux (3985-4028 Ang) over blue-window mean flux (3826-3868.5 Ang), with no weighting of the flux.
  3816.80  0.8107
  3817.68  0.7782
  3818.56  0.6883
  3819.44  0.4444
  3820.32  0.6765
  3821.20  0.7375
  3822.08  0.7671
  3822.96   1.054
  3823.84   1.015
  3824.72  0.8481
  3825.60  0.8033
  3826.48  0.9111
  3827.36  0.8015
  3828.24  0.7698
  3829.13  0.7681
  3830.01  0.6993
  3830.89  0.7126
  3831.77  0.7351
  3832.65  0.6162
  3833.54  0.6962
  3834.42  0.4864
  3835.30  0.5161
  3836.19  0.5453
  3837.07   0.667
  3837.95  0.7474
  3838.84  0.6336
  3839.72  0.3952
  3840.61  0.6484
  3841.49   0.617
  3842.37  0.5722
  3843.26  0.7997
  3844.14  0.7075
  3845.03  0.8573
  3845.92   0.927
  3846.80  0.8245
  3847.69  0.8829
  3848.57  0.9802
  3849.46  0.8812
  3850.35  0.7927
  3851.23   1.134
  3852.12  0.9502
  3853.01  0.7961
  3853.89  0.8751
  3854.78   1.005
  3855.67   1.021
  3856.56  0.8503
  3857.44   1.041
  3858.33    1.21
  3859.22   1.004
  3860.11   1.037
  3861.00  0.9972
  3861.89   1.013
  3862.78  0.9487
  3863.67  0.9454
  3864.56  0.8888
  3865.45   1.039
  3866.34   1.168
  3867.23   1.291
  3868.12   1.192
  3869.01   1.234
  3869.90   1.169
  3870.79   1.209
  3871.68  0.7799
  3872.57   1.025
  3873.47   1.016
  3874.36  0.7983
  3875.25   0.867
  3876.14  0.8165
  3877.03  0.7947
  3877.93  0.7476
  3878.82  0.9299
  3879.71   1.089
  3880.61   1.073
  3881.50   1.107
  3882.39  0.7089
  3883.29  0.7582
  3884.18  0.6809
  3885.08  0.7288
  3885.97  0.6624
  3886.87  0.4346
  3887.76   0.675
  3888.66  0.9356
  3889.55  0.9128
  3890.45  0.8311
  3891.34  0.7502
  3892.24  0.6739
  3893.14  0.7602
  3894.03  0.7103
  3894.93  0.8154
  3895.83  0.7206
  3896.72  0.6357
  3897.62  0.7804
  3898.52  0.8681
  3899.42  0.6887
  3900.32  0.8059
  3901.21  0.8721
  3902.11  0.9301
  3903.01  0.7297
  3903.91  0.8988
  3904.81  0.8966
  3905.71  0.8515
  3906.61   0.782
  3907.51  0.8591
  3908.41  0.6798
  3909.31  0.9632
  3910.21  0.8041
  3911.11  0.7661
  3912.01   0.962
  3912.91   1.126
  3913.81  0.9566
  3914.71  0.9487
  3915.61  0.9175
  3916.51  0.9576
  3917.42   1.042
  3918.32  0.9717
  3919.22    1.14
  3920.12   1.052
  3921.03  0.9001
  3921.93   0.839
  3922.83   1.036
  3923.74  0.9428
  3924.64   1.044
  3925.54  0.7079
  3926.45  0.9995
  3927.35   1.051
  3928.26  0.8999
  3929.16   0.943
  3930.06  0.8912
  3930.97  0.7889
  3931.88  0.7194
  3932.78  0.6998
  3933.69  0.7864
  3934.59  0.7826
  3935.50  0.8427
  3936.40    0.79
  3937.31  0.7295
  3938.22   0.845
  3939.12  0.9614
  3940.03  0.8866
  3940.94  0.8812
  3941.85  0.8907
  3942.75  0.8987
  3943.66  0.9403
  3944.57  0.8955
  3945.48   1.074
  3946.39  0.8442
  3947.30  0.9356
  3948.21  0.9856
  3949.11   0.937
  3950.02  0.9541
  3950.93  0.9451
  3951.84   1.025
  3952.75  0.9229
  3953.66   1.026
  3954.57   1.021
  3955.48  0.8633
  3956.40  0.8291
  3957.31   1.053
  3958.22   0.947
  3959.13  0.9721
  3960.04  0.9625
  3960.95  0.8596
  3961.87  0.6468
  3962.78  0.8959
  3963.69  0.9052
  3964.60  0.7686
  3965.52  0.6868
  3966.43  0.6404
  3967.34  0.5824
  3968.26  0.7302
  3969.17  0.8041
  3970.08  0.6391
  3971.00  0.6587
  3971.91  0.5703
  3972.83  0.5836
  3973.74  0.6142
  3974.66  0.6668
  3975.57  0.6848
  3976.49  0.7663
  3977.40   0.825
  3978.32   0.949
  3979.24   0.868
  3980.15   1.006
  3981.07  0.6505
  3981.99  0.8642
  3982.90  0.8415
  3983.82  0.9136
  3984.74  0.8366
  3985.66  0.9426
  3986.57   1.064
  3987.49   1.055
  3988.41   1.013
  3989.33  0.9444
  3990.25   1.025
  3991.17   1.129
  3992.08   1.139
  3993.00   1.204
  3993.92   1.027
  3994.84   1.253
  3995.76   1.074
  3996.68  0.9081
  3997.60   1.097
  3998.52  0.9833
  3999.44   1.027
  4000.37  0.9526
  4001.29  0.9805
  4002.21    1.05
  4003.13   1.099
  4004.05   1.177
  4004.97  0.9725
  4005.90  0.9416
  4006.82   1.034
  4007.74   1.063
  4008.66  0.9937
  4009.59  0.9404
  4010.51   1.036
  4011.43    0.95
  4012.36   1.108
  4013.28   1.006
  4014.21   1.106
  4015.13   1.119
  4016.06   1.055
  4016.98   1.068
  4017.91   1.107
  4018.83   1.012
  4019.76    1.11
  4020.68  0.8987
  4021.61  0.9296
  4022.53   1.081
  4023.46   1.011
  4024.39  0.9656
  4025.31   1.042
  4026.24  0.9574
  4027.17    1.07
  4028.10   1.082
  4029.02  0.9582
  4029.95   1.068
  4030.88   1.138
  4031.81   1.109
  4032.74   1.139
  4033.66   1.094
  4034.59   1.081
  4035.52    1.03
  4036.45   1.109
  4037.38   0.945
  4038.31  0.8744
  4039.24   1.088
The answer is 1.2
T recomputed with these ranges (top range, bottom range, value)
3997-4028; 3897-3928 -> 1.14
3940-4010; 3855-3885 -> 0.93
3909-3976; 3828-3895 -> 1.02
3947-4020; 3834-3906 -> 1.09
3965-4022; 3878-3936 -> 1.09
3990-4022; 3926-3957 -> 1.16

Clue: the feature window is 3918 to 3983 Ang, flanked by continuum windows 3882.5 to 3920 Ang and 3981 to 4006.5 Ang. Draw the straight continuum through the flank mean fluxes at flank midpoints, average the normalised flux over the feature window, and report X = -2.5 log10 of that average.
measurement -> 0.08 mag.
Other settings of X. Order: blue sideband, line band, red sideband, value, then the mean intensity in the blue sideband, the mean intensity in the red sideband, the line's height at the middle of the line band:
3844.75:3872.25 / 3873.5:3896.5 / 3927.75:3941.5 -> 0.174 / 0.999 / 0.831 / 0.941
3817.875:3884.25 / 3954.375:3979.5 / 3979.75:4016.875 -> 0.247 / 0.86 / 1.02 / 0.982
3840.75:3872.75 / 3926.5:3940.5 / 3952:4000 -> 0.081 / 0.96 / 0.885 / 0.911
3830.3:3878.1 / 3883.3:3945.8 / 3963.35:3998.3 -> 0.023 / 0.873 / 0.868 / 0.87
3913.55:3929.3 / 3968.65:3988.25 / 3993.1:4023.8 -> 0.251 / 0.964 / 1.04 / 1.01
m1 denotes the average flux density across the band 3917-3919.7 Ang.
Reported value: 1.05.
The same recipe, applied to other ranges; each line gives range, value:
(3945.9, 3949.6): 0.929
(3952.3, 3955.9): 0.96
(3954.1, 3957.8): 0.941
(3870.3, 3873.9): 1.01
